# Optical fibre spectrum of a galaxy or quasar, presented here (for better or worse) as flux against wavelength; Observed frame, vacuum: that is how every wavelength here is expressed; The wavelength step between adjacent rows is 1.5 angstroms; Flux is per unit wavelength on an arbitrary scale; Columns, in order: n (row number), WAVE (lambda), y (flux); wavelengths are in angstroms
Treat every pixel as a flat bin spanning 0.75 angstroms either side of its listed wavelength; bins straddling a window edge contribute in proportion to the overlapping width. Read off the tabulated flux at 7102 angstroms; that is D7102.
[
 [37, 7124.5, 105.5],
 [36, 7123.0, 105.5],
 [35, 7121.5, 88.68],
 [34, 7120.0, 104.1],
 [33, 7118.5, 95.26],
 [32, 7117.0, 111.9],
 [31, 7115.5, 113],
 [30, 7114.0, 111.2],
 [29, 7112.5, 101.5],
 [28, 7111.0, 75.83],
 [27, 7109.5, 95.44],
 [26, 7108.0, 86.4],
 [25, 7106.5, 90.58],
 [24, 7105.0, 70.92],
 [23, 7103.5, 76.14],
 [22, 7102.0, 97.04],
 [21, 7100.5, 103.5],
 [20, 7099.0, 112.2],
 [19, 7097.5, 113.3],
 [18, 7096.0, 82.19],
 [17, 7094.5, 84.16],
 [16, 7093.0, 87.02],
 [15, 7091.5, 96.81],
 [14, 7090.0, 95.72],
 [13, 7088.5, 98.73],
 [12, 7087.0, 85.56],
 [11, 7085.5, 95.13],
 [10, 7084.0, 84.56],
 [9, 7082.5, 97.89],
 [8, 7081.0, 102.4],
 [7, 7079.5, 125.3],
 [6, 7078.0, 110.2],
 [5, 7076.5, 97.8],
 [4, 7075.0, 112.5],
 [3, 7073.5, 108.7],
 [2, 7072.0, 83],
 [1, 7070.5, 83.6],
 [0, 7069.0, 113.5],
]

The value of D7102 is 97.04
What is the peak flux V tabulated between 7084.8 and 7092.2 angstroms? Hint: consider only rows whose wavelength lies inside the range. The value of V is 98.73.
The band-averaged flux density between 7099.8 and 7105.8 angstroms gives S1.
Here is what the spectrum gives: 86.8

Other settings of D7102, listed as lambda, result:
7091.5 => 96.81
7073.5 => 108.7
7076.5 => 97.8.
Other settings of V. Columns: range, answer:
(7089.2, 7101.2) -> 113.3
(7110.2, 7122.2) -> 113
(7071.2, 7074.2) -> 108.7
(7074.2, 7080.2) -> 125.3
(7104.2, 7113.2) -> 101.5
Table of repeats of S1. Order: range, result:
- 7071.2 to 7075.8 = 101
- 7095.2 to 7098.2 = 97.3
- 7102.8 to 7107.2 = 79.1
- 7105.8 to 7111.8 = 87.2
